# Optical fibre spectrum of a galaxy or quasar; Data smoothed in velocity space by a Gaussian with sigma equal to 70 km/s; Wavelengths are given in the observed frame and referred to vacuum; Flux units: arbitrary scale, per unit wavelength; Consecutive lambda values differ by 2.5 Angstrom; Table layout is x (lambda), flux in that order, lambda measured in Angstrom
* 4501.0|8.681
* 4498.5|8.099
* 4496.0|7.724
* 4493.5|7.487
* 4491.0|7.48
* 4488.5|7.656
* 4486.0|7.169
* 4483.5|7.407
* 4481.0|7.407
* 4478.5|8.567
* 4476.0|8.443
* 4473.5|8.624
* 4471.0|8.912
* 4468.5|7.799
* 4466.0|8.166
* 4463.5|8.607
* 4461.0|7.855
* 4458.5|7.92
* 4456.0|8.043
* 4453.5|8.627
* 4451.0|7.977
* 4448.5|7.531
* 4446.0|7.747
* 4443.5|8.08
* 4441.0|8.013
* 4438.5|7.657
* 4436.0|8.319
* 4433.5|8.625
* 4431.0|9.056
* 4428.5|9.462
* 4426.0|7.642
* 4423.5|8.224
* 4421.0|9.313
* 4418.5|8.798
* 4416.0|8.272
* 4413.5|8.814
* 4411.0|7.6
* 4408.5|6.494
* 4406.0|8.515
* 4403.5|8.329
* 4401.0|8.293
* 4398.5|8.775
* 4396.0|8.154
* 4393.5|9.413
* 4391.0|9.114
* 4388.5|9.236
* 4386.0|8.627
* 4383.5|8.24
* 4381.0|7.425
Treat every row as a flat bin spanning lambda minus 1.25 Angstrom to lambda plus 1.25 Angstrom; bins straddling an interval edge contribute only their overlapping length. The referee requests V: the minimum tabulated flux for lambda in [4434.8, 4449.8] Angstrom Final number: 7.531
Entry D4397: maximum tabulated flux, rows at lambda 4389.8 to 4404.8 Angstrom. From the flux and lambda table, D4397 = 9.413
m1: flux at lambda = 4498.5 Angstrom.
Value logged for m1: 8.099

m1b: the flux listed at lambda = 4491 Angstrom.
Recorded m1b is 7.48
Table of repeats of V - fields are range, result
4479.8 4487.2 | 7.169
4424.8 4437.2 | 7.642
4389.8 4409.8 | 6.494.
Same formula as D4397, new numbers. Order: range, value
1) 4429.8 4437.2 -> 9.056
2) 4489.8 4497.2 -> 7.724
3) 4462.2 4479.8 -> 8.912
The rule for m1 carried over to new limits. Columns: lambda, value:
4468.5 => 7.799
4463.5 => 8.607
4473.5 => 8.624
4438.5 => 7.657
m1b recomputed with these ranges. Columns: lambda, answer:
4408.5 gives 6.494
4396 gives 8.154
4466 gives 8.166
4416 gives 8.272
